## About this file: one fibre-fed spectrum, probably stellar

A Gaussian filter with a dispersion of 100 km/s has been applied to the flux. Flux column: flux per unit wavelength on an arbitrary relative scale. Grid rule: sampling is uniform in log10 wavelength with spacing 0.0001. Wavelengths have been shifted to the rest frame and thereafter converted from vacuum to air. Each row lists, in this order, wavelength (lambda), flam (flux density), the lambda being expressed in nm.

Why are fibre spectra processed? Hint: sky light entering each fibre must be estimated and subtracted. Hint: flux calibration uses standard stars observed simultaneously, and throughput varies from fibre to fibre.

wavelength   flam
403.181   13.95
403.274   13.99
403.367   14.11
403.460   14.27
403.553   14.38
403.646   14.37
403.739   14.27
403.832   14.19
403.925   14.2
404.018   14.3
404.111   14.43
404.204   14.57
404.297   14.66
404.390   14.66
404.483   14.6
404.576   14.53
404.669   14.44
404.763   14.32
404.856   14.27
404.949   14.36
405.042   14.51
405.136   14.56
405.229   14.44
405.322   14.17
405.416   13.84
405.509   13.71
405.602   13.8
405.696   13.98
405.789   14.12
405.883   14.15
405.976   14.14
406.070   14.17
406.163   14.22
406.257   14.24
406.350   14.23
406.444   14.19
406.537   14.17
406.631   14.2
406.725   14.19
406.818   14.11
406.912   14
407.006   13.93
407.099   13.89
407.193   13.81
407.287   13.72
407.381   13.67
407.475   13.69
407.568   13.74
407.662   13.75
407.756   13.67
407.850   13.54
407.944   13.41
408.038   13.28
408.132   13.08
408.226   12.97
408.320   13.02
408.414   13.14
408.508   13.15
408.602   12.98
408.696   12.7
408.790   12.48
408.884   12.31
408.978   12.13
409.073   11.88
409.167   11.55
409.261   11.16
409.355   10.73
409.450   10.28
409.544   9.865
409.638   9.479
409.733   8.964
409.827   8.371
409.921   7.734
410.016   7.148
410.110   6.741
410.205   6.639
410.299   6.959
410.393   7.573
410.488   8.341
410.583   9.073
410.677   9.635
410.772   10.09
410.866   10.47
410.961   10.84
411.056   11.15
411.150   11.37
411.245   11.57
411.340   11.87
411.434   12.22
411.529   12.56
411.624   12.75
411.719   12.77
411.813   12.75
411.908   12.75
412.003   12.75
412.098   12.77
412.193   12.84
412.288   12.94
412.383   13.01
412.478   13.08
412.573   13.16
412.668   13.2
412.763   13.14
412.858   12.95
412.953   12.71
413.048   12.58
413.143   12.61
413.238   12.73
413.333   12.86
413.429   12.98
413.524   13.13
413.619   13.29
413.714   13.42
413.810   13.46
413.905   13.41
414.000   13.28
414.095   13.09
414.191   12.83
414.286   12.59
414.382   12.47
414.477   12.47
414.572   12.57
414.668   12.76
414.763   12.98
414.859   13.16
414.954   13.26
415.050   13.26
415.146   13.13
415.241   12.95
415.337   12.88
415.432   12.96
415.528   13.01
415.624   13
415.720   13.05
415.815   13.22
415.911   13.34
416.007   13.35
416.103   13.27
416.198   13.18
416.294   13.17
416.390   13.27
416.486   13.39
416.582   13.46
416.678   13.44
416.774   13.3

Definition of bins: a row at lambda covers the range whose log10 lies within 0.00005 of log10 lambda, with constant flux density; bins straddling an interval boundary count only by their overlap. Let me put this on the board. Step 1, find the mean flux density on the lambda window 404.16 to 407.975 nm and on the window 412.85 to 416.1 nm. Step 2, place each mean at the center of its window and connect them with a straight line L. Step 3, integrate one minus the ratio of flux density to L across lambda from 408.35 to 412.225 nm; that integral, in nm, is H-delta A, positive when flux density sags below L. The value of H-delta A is 0.79 nm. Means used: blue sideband 14.1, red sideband 13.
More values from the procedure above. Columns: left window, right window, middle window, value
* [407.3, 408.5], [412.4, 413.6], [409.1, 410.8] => 0.55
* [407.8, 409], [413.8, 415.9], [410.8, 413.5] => 0.11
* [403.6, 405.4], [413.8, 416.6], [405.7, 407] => 0.00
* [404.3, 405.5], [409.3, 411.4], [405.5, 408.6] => -0.36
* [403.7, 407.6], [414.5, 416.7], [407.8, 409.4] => 0.15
